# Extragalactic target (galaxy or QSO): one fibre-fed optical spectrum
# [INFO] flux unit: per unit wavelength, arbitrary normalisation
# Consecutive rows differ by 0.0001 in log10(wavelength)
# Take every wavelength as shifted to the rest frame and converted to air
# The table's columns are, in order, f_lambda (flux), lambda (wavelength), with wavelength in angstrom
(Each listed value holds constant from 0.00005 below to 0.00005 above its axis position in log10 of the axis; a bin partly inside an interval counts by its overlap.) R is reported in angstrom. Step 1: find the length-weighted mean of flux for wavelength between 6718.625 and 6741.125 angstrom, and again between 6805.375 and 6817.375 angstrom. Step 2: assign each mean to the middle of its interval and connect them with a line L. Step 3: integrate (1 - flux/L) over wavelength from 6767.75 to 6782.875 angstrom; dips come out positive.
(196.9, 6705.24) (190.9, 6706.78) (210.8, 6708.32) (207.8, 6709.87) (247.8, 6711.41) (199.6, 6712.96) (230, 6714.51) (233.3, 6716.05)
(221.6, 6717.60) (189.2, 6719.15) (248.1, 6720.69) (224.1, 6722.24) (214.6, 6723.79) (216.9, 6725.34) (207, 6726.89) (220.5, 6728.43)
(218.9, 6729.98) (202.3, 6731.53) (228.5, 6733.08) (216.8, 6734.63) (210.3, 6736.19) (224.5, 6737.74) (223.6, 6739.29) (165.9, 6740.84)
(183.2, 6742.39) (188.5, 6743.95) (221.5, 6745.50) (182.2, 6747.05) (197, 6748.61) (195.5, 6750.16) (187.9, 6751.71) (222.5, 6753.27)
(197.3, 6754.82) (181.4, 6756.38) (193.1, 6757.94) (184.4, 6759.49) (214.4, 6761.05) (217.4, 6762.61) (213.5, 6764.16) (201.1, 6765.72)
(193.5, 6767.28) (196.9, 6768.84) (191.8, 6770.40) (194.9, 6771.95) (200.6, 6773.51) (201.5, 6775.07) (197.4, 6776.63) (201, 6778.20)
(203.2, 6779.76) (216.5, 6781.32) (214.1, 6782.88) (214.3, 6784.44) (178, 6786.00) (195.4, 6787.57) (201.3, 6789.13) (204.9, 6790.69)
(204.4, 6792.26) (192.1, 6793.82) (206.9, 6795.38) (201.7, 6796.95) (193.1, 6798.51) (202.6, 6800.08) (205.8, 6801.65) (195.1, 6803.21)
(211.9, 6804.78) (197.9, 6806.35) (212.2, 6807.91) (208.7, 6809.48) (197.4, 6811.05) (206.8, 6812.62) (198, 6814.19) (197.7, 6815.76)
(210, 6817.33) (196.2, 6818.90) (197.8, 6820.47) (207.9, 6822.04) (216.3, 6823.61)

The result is 0.55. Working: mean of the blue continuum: 215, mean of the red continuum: 203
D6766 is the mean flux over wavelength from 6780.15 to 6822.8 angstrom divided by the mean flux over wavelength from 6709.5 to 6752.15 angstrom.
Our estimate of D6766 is 0.96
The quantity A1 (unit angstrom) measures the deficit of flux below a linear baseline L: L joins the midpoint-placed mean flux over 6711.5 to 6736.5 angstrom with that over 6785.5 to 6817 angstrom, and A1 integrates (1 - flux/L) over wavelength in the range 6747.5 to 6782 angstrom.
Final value 1.5 angstrom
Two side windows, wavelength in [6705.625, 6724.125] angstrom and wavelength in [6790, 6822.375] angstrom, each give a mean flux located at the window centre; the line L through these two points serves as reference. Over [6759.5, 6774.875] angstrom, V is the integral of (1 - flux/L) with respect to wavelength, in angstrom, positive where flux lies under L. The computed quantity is 0.5 angstrom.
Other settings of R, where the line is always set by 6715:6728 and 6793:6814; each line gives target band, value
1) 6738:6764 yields 1.9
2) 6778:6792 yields 0.2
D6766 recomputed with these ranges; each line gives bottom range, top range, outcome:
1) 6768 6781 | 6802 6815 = 1.02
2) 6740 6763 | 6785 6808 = 1.02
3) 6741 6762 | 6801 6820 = 1.04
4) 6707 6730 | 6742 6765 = 0.91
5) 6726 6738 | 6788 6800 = 0.93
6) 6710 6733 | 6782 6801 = 0.91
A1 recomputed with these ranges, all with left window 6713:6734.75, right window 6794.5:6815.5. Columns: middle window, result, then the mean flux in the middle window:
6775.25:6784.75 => 0.0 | 207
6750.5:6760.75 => 0.8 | 195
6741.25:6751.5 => 1.0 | 193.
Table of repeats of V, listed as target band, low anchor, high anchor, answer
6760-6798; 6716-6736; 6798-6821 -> 1.0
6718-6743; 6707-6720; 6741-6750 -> -1.1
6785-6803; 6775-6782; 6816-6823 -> 0.4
